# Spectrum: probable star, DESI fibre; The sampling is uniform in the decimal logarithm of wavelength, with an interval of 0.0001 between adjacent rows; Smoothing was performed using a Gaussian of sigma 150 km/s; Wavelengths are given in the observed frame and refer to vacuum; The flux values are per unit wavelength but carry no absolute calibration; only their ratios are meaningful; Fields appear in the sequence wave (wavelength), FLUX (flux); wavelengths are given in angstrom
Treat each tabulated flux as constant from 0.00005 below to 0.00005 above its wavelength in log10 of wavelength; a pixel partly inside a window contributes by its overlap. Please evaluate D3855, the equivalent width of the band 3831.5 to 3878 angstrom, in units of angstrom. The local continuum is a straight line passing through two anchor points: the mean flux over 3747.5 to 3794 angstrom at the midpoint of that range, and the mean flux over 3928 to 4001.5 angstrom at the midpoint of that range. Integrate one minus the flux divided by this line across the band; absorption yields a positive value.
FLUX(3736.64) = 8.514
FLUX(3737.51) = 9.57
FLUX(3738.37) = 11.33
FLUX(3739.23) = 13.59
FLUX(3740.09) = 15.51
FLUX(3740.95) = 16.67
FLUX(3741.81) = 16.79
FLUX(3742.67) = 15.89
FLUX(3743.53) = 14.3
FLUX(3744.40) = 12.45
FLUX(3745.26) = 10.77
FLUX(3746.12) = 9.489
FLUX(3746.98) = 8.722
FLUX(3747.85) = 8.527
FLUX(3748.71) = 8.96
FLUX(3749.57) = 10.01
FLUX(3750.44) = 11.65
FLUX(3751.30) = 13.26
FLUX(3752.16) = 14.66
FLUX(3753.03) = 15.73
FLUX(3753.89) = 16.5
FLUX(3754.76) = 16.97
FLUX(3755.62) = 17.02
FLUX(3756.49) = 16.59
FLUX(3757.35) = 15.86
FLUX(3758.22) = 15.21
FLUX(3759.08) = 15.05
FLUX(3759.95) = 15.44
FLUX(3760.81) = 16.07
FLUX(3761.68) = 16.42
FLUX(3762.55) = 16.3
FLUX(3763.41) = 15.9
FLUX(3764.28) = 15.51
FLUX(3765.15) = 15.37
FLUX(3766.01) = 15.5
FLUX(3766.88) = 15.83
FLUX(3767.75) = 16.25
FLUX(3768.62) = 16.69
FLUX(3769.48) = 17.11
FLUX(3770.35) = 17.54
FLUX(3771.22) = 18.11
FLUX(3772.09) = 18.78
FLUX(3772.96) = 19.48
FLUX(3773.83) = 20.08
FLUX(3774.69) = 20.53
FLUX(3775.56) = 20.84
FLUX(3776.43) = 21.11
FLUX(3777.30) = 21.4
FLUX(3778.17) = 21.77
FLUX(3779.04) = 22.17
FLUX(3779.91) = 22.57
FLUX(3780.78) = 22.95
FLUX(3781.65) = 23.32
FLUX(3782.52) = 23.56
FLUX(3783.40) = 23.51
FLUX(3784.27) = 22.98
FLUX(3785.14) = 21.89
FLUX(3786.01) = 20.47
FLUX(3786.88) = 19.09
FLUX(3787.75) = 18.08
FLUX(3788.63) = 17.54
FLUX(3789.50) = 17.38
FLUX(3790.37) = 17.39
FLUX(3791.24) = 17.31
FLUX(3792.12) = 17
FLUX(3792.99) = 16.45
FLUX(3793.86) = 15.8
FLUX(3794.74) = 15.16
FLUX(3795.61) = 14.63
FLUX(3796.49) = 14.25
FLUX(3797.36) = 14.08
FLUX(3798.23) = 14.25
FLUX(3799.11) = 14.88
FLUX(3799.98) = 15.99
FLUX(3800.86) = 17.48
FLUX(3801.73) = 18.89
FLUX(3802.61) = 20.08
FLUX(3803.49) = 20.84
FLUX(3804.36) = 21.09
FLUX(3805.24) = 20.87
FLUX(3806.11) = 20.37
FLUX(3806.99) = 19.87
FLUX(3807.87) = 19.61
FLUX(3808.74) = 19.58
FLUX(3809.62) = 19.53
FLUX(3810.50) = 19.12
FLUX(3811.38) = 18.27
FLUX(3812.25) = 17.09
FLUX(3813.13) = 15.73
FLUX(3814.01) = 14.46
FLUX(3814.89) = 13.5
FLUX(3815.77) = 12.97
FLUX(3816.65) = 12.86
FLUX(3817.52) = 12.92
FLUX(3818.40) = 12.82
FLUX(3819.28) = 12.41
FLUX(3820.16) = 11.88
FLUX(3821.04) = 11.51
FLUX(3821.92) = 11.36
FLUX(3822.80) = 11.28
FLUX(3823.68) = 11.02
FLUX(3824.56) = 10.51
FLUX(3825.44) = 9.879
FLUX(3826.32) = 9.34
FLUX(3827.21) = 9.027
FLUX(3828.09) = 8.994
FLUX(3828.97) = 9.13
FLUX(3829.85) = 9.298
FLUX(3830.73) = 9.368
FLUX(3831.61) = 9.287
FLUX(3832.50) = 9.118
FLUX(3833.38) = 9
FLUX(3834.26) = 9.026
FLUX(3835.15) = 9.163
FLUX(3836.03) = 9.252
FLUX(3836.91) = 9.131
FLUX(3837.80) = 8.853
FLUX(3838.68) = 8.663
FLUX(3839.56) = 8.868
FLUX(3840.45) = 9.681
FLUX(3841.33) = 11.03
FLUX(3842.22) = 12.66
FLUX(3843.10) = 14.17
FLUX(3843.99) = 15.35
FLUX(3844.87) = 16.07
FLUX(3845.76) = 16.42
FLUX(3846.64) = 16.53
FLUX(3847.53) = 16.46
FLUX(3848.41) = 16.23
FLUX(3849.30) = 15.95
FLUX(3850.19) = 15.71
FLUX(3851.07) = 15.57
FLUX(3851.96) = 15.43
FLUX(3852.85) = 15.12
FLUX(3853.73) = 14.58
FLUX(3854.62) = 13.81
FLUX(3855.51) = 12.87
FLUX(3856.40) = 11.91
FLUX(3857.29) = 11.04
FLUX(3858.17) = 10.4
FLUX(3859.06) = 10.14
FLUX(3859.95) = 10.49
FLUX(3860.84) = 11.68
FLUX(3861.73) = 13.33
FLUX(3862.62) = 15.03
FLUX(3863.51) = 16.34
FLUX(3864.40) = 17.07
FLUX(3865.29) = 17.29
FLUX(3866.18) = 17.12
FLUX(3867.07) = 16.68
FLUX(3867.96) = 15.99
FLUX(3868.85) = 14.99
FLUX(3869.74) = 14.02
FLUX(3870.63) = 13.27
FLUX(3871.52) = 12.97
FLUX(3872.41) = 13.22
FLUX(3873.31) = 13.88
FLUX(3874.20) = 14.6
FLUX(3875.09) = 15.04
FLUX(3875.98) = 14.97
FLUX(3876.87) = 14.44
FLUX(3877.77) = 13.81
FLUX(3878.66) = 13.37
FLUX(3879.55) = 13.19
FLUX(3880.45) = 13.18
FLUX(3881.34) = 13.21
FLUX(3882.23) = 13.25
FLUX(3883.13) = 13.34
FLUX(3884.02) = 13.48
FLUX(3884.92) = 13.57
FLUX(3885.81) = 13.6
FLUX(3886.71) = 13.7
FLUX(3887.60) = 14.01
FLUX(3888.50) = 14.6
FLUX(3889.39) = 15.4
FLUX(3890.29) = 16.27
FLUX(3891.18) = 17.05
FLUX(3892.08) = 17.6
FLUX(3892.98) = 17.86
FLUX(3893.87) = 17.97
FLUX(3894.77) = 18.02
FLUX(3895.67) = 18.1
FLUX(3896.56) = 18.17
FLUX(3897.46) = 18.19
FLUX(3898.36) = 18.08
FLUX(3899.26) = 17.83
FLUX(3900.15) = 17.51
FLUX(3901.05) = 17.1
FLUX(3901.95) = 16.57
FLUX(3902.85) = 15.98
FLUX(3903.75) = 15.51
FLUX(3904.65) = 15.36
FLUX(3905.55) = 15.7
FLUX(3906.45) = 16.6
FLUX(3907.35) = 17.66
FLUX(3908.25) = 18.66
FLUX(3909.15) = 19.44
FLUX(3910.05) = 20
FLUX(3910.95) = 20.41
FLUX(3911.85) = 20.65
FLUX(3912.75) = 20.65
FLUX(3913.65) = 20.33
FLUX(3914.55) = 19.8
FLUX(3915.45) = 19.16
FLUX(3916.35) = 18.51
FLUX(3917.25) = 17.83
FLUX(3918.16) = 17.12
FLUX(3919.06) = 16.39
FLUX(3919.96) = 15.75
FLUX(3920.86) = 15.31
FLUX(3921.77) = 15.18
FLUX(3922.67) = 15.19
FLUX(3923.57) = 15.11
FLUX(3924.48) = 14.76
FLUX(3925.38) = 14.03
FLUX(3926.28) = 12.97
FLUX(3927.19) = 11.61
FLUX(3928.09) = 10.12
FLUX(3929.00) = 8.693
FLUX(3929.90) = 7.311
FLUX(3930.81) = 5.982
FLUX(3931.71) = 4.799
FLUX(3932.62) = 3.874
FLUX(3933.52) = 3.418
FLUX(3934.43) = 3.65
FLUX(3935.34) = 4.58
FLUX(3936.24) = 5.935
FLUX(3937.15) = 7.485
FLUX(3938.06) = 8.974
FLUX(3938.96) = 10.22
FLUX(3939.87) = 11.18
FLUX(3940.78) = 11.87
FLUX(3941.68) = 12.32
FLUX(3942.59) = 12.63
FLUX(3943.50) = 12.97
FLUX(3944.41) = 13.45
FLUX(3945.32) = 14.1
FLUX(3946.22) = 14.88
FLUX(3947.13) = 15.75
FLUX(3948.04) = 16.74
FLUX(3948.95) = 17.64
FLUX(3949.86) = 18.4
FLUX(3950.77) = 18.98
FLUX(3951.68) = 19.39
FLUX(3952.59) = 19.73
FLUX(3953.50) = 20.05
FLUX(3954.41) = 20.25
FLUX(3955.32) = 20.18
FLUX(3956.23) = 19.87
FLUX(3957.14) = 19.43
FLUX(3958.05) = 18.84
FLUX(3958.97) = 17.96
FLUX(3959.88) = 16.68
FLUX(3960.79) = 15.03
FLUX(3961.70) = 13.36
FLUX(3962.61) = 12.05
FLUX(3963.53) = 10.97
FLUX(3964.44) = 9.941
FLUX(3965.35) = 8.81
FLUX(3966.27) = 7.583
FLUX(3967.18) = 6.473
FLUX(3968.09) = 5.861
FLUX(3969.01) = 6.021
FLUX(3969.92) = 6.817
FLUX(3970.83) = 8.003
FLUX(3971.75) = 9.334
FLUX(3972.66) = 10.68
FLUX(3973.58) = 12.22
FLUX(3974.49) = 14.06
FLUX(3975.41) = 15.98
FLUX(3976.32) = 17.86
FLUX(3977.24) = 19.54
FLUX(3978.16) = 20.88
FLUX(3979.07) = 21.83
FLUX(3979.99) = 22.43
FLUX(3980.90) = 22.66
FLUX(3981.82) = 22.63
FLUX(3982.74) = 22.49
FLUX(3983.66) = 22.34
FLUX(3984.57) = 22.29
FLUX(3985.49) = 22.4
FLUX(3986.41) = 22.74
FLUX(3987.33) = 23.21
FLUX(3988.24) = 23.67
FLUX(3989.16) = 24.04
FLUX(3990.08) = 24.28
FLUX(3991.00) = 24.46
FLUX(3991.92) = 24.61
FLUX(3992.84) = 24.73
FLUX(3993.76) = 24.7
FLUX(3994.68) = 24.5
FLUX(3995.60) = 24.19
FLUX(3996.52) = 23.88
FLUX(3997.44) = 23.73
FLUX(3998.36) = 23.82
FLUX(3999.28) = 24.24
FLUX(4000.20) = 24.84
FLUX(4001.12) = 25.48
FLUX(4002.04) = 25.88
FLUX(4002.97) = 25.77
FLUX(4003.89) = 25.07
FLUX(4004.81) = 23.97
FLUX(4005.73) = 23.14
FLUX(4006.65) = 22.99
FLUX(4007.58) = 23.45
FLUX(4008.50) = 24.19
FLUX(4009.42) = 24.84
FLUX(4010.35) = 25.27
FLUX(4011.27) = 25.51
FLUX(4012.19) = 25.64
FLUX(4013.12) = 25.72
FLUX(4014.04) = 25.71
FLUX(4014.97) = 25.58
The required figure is 9.8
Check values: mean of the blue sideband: 17.6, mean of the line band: 13.3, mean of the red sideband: 16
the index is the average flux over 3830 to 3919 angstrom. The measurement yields 14.8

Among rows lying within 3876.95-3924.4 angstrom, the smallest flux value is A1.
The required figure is 13.18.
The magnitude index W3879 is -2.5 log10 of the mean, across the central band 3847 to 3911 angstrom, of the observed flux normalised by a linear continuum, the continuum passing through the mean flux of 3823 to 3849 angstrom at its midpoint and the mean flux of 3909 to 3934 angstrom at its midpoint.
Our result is -0.19 mag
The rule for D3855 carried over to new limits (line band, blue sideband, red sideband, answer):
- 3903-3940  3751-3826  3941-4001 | 8.5 angstrom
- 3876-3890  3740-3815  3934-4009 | 2.9 angstrom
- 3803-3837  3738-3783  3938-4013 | 7.1 angstrom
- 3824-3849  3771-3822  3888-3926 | 9.3 angstrom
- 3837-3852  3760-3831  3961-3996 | 2.9 angstrom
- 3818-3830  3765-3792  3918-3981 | 4.9 angstrom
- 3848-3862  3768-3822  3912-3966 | 2.5 angstrom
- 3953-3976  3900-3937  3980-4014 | 7.7 angstrom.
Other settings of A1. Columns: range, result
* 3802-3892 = 8.663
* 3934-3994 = 3.65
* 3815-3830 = 8.994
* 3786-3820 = 12.41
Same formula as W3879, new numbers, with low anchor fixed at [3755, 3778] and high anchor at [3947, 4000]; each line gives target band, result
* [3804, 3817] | -0.01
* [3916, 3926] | 0.14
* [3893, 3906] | 0.04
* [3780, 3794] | -0.14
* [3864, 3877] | 0.18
